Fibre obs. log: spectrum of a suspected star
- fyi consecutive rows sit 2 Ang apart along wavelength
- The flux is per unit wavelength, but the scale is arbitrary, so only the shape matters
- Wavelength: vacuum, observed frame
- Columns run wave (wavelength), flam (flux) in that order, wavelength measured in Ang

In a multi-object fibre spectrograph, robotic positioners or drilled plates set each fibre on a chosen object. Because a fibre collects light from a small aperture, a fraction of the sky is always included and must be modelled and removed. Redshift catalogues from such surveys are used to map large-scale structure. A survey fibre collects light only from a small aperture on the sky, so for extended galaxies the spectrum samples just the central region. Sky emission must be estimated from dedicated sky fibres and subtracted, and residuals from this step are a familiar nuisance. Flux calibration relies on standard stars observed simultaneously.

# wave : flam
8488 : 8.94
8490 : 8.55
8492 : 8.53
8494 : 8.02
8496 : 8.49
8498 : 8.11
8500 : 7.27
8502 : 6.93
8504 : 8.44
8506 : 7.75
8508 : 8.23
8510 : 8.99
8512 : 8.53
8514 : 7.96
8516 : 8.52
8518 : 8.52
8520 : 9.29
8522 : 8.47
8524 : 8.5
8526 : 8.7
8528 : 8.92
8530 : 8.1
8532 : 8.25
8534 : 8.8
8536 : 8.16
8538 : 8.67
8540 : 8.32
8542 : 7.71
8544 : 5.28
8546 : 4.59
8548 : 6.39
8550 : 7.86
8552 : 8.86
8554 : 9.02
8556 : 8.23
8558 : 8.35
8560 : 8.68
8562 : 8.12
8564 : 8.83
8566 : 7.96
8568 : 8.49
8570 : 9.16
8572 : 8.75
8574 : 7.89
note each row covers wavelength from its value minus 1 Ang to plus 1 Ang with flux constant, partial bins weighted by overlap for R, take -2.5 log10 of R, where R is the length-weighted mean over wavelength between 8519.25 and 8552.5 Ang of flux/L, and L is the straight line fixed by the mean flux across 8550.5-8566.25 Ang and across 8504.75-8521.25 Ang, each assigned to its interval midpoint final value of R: 0.08 mag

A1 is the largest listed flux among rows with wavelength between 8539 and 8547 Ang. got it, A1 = 8.32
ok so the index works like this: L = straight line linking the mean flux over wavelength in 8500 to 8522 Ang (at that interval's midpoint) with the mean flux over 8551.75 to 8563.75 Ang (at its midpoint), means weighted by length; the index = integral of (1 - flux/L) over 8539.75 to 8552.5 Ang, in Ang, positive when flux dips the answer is 2.4 Ang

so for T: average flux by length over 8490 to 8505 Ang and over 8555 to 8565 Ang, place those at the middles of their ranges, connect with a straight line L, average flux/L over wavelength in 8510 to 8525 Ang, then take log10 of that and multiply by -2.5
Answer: -0.06 mag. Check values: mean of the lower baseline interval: 8.01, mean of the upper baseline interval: 8.44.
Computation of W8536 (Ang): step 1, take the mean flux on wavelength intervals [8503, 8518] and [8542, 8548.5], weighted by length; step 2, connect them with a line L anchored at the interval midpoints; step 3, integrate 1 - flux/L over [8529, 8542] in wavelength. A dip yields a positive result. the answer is -3.85 Ang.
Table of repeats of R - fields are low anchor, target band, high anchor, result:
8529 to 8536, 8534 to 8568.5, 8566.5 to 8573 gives 0.09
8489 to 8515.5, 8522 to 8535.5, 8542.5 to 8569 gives -0.08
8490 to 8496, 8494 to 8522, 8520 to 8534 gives 0.03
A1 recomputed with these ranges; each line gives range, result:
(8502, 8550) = 9.29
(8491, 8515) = 8.99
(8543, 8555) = 9.02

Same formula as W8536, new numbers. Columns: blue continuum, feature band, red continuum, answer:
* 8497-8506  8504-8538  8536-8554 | -4.24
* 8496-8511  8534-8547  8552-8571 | 1.70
